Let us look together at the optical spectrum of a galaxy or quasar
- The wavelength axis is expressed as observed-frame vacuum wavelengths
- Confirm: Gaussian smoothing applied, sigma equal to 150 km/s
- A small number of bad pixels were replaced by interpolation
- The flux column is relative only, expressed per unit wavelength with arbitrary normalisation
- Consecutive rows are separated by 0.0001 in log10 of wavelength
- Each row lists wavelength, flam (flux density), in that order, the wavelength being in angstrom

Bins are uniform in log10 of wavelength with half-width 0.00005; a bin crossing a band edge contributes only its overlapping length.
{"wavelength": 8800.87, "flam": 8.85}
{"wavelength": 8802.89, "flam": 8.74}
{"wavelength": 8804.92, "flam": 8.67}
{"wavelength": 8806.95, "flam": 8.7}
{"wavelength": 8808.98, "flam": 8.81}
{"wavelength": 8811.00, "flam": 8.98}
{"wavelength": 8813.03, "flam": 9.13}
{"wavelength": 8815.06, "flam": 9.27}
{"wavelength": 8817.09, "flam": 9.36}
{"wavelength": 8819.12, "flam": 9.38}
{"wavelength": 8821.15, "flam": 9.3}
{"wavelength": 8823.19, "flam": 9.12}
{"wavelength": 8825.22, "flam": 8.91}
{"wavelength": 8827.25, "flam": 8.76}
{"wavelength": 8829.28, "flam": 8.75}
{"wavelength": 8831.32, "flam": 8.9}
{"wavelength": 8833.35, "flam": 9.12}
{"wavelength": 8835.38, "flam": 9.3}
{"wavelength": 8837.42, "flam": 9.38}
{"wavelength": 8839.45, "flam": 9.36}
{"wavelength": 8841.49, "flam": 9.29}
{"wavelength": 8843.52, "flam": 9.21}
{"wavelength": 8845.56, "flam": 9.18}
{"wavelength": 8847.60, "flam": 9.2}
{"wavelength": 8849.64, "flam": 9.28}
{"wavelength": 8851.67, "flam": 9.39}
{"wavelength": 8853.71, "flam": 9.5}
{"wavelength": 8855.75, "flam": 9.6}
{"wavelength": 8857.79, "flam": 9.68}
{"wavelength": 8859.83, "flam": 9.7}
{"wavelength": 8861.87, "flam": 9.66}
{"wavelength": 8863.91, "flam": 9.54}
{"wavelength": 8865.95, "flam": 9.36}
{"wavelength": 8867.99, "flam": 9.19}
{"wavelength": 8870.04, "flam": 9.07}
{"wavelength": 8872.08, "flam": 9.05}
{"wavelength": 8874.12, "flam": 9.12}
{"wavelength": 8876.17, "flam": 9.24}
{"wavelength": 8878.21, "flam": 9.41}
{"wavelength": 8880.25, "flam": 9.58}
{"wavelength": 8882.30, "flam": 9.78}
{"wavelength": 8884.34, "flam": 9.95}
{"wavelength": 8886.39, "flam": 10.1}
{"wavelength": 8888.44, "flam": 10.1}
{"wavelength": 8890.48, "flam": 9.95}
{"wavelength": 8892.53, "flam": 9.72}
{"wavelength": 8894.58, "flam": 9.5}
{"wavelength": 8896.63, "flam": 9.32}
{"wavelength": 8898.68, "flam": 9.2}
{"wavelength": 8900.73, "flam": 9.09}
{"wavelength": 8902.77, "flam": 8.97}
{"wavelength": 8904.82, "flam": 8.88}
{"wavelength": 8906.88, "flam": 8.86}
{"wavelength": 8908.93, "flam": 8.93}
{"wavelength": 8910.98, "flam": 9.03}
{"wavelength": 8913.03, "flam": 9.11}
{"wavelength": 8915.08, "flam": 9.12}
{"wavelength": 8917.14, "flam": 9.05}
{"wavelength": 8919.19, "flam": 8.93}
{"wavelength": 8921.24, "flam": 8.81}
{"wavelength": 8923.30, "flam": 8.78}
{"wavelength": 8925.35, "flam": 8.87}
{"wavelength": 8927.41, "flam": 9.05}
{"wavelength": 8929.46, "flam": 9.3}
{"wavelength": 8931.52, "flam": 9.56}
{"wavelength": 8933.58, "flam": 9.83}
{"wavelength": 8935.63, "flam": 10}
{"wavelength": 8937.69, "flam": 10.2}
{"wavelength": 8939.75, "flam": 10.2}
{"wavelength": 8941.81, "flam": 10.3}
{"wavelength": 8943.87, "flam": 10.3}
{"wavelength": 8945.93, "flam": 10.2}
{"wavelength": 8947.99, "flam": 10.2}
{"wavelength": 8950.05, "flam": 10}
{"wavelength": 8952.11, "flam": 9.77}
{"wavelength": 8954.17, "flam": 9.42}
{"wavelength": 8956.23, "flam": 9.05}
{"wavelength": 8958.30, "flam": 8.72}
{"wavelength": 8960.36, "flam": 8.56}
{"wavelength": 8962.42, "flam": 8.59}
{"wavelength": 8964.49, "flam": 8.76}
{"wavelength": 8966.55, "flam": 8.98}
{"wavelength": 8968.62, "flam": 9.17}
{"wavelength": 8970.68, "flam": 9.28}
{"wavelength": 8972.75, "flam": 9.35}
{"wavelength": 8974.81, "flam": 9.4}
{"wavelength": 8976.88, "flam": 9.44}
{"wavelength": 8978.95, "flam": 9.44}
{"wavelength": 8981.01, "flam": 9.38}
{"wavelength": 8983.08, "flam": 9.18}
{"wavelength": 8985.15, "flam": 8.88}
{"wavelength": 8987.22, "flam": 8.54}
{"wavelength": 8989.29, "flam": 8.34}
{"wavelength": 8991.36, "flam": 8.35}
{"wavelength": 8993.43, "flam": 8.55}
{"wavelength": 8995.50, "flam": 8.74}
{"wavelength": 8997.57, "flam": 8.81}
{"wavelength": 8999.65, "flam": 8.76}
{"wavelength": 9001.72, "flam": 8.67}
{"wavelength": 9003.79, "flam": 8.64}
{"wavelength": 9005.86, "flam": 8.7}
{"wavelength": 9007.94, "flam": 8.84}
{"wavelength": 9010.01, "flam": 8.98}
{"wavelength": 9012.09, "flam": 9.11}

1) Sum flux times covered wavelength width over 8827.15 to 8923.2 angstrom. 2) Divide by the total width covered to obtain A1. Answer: 9.3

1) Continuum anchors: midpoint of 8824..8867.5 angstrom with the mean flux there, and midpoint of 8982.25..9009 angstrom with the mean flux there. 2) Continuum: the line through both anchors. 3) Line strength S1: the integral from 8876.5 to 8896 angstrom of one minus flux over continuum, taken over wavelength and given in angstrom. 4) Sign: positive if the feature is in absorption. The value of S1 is -1.4 angstrom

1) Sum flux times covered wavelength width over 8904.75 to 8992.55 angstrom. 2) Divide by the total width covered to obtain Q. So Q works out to 9.26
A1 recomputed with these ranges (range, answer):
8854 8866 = 9.6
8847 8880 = 9.38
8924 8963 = 9.59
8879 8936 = 9.33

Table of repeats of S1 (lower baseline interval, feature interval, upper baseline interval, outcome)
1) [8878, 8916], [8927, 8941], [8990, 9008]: -0.99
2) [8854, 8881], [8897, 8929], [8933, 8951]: 2.80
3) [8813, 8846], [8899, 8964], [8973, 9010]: -2.59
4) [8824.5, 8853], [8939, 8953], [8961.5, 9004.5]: -1.81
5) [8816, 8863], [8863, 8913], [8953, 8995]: -1.10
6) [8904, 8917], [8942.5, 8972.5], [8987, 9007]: -1.98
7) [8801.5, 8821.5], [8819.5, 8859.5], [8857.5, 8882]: -0.15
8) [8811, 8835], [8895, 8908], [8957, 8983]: 0.03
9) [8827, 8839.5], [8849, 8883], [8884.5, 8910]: -0.64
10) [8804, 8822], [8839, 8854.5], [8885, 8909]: -0.15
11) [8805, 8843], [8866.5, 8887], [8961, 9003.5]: -0.90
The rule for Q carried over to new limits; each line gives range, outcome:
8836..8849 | 9.27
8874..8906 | 9.5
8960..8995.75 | 8.95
